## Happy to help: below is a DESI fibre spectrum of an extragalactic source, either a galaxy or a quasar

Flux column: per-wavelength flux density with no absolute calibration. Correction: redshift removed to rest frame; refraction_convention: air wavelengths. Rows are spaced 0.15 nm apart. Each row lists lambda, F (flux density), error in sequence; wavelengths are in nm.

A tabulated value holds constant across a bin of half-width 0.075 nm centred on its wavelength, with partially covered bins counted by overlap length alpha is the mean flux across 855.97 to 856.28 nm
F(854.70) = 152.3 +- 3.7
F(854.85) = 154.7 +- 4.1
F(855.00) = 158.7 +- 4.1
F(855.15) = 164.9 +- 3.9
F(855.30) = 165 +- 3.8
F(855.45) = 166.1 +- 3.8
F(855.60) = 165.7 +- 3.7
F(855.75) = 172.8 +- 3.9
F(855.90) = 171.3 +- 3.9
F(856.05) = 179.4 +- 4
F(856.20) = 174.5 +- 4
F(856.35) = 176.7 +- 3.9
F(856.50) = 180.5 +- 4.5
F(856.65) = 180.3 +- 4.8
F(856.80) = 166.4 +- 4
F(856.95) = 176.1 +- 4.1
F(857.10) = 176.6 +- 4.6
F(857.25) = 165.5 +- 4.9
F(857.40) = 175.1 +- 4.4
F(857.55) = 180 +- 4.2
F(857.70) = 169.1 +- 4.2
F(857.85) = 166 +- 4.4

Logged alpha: 177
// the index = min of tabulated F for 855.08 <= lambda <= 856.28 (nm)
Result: 164.9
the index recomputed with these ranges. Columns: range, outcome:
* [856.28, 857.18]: 166.4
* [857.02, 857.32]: 165.5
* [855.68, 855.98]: 171.3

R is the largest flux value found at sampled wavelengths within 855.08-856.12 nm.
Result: 179.4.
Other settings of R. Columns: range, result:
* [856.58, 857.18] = 180.3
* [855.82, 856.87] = 180.5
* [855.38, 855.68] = 166.1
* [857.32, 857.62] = 180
